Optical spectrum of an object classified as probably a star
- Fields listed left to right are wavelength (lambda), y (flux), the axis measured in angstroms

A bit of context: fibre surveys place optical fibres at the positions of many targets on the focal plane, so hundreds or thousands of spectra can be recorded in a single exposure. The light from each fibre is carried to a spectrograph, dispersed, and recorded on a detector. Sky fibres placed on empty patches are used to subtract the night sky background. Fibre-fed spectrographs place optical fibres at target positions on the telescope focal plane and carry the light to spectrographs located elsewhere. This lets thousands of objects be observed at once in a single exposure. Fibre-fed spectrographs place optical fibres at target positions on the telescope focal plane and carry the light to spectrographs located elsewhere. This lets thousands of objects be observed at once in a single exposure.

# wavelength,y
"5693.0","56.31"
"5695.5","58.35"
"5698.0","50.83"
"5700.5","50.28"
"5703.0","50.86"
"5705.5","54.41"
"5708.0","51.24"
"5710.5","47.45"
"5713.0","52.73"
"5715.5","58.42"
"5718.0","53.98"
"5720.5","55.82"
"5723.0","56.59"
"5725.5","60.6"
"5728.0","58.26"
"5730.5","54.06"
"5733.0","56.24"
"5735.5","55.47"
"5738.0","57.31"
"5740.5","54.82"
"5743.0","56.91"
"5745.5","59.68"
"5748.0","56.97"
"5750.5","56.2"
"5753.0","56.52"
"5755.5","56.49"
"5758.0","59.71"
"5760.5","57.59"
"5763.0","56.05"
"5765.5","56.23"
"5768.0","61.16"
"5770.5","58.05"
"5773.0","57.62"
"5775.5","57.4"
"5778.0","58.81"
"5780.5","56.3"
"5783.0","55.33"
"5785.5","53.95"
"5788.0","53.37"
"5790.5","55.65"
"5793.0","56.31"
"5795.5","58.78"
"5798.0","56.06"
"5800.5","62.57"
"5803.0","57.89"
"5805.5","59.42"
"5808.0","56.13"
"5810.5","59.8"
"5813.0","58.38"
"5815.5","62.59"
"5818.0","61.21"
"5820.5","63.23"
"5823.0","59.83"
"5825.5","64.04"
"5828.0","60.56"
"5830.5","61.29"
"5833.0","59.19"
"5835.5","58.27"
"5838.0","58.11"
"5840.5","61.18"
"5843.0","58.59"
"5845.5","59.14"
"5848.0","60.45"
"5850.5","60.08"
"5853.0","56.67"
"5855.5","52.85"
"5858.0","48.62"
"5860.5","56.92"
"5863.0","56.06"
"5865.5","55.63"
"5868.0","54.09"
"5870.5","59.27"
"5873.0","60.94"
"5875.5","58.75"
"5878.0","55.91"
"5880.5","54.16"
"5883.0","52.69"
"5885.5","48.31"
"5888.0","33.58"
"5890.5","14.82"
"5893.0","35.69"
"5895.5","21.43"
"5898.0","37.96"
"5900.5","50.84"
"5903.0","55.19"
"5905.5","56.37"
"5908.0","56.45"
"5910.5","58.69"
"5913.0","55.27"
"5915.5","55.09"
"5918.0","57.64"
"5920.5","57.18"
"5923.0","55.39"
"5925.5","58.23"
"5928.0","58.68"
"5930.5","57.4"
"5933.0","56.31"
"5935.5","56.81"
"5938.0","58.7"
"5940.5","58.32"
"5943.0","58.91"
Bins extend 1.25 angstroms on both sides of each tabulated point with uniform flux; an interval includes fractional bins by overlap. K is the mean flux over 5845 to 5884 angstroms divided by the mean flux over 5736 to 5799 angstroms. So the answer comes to 1.0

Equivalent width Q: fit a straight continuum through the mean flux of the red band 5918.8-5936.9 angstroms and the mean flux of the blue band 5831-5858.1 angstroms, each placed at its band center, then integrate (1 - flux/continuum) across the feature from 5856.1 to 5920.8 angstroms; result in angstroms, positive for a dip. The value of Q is 8.3 angstroms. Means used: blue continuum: 58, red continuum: 57.2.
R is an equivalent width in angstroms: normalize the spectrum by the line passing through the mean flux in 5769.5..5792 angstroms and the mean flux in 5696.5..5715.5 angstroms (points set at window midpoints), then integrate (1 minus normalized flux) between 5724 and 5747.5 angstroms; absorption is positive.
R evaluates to -1.5 angstroms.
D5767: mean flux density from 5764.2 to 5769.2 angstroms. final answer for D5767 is 58.6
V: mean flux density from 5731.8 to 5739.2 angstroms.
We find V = 56.3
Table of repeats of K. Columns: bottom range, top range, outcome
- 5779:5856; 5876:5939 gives 0.86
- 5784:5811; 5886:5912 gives 0.74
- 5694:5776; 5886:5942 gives 0.90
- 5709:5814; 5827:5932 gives 0.94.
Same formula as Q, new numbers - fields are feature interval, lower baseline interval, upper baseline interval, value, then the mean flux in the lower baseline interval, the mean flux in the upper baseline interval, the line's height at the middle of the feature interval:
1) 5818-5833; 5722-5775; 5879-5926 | -2.5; 57.3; 48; 52.7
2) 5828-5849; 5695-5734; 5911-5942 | -1.4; 54.3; 57.1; 56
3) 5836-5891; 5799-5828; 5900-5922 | 3.9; 60.4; 56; 58.2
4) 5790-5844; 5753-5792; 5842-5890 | -3.8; 56.9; 54.2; 55.6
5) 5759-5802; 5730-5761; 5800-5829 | 1.1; 56.8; 60.4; 58.6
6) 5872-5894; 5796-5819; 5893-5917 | 2.3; 59.3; 49.1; 51.4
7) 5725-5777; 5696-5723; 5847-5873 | -3.3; 52.9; 56.3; 53.9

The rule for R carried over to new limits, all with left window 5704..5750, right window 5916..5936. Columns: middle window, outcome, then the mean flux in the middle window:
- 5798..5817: -1.1 angstroms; 59.3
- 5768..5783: -0.5 angstroms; 57.7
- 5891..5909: 4.3 angstroms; 43.4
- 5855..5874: 0.4 angstroms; 55.6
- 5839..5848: -0.5 angstroms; 59.7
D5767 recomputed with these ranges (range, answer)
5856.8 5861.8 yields 52.8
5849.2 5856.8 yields 56.5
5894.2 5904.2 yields 41.3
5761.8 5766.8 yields 56.2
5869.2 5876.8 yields 59.6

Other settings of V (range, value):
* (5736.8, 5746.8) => 57.2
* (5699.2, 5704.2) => 50.6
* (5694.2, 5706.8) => 53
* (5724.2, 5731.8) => 57.6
